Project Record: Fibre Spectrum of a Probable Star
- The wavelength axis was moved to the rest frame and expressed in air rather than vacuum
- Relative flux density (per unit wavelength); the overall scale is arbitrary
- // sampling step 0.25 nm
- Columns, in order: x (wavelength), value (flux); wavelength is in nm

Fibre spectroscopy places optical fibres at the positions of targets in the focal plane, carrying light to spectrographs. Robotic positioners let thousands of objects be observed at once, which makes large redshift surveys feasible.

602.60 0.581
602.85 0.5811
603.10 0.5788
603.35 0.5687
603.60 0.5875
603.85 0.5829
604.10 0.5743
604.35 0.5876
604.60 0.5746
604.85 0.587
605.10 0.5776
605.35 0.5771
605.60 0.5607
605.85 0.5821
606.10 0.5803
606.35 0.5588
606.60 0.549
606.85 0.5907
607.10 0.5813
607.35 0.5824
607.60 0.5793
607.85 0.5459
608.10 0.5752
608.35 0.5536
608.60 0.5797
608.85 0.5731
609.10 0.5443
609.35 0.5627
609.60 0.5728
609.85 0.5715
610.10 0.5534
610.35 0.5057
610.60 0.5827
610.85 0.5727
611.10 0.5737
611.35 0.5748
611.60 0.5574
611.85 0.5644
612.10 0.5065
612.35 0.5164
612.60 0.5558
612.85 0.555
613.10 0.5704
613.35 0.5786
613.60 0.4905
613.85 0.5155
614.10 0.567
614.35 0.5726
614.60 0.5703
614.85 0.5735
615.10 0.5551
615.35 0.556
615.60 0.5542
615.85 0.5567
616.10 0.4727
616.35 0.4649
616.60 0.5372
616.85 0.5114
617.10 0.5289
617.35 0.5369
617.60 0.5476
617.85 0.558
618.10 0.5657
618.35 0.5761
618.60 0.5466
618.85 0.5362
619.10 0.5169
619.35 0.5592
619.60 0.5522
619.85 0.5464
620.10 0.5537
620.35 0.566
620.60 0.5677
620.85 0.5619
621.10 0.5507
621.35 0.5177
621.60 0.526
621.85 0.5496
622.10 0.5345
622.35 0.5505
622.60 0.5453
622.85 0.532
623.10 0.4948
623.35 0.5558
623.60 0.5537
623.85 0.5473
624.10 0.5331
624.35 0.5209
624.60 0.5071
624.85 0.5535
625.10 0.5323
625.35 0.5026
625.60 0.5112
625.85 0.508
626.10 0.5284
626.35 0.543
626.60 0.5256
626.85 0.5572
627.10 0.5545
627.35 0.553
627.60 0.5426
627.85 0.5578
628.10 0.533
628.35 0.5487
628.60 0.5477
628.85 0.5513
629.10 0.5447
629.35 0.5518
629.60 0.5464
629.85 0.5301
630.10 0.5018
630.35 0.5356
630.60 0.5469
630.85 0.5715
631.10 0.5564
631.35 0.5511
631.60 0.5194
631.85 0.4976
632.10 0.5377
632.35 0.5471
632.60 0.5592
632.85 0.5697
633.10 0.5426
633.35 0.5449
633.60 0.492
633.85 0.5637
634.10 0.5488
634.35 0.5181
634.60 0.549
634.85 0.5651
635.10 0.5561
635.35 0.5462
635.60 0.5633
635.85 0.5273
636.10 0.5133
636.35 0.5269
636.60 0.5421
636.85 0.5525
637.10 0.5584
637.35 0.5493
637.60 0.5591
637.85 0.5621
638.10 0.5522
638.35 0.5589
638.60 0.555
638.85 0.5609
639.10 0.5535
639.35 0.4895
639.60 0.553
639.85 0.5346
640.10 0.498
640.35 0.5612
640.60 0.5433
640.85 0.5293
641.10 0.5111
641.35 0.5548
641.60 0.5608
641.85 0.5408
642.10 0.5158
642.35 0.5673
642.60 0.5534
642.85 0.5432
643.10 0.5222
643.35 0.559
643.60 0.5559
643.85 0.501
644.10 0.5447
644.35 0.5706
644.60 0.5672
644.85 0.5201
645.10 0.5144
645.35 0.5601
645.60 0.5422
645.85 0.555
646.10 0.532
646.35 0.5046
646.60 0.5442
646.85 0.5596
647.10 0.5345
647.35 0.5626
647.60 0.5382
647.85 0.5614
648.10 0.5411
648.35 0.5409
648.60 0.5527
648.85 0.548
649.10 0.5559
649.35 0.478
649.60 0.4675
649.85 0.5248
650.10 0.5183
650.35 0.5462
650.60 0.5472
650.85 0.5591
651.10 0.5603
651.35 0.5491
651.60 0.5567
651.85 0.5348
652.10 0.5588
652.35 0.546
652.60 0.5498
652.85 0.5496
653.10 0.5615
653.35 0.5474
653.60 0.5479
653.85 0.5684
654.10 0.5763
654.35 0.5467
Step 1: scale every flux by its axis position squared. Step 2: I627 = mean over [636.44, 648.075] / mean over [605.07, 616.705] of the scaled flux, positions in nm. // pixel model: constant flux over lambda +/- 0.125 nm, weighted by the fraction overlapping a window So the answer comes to 1.1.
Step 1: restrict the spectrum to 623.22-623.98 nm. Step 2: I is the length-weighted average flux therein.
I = 0.552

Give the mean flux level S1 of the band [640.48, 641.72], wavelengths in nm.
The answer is 0.54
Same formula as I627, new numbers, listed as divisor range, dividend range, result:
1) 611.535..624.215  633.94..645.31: 1.07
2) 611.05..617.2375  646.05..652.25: 1.11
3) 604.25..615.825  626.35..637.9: 1.04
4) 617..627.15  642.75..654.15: 1.09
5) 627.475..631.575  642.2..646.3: 1.05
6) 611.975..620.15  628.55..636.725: 1.05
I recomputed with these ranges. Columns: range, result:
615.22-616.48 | 0.521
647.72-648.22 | 0.551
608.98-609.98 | 0.563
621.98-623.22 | 0.532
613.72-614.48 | 0.551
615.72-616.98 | 0.509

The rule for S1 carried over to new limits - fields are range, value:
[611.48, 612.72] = 0.54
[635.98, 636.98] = 0.534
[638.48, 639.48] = 0.54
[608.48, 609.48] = 0.565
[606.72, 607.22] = 0.586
